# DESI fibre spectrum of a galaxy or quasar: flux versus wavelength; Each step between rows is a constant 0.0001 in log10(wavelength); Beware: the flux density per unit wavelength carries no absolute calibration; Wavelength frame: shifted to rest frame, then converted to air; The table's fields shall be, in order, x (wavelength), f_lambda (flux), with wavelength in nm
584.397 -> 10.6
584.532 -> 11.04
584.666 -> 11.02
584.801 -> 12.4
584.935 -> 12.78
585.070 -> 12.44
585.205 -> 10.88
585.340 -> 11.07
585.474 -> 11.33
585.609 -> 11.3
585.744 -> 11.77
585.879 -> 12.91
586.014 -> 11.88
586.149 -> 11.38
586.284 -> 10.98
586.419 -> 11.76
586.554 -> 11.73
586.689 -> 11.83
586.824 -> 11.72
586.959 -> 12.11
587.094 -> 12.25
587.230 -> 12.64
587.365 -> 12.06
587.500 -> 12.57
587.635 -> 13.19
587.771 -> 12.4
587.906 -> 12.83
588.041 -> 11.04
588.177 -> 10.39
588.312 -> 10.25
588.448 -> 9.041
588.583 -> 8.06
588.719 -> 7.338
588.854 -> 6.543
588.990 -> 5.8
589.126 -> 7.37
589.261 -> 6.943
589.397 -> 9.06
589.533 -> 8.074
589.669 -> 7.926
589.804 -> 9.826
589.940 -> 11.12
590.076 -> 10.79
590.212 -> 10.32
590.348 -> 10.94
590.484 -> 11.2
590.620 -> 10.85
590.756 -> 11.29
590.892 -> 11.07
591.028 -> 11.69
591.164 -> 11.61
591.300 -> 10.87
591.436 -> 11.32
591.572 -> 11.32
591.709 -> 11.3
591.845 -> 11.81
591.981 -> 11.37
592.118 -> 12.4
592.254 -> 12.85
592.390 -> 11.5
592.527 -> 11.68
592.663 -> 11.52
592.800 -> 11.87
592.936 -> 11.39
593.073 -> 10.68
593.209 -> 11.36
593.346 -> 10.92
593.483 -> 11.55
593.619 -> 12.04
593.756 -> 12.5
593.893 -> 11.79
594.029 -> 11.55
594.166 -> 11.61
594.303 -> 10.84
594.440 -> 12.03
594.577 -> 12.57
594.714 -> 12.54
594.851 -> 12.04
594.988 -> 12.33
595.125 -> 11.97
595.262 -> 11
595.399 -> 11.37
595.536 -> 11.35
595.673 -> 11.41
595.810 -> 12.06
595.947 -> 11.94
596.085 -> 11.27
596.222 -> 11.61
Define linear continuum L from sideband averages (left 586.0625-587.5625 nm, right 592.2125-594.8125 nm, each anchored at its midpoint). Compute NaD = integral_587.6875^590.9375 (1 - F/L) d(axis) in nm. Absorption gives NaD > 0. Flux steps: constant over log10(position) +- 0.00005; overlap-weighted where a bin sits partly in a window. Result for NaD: 0.612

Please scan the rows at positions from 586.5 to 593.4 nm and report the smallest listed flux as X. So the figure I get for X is 5.8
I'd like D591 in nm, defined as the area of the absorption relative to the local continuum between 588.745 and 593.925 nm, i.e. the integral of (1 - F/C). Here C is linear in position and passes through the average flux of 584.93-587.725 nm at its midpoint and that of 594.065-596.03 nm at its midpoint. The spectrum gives 0.53 nm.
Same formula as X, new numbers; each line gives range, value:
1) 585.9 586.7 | 10.98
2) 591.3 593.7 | 10.68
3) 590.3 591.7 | 10.85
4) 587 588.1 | 11.04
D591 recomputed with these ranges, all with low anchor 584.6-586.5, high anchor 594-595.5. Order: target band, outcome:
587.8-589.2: 0.33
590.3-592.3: 0.05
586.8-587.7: -0.05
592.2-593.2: 0.01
